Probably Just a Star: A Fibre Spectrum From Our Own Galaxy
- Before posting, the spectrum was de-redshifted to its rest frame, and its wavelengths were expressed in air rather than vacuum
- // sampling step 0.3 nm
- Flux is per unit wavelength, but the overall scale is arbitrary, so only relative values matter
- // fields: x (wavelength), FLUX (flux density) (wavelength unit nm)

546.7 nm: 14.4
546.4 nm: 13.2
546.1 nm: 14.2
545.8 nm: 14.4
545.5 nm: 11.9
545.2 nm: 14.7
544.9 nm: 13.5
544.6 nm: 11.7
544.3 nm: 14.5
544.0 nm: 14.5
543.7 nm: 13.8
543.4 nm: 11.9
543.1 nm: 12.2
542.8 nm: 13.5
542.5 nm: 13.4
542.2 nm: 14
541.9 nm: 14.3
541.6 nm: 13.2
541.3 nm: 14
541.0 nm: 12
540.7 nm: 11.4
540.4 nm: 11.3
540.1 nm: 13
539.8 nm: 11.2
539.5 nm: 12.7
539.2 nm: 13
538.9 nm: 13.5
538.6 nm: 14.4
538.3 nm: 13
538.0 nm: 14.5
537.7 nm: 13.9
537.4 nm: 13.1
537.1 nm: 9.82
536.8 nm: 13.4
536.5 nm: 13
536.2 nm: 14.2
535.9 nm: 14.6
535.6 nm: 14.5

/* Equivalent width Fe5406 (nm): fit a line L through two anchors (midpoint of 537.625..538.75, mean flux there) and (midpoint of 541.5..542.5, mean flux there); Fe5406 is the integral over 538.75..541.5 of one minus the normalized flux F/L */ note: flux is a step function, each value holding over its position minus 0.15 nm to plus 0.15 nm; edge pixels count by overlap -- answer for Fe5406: 0.28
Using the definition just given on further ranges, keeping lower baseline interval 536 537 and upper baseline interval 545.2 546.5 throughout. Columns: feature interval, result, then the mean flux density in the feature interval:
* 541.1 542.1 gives -0.02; 13.8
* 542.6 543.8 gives 0.06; 12.8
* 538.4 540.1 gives 0.06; 13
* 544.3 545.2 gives 0.02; 13.3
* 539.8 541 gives 0.15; 11.8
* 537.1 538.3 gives 0.02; 13.2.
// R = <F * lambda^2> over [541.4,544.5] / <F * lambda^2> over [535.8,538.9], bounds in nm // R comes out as 1.0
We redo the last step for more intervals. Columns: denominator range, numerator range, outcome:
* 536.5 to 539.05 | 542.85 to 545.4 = 1.03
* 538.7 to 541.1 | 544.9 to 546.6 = 1.14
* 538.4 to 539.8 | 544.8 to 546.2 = 1.07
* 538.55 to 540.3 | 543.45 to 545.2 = 1.08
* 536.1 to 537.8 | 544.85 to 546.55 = 1.10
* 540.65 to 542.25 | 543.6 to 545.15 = 1.05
